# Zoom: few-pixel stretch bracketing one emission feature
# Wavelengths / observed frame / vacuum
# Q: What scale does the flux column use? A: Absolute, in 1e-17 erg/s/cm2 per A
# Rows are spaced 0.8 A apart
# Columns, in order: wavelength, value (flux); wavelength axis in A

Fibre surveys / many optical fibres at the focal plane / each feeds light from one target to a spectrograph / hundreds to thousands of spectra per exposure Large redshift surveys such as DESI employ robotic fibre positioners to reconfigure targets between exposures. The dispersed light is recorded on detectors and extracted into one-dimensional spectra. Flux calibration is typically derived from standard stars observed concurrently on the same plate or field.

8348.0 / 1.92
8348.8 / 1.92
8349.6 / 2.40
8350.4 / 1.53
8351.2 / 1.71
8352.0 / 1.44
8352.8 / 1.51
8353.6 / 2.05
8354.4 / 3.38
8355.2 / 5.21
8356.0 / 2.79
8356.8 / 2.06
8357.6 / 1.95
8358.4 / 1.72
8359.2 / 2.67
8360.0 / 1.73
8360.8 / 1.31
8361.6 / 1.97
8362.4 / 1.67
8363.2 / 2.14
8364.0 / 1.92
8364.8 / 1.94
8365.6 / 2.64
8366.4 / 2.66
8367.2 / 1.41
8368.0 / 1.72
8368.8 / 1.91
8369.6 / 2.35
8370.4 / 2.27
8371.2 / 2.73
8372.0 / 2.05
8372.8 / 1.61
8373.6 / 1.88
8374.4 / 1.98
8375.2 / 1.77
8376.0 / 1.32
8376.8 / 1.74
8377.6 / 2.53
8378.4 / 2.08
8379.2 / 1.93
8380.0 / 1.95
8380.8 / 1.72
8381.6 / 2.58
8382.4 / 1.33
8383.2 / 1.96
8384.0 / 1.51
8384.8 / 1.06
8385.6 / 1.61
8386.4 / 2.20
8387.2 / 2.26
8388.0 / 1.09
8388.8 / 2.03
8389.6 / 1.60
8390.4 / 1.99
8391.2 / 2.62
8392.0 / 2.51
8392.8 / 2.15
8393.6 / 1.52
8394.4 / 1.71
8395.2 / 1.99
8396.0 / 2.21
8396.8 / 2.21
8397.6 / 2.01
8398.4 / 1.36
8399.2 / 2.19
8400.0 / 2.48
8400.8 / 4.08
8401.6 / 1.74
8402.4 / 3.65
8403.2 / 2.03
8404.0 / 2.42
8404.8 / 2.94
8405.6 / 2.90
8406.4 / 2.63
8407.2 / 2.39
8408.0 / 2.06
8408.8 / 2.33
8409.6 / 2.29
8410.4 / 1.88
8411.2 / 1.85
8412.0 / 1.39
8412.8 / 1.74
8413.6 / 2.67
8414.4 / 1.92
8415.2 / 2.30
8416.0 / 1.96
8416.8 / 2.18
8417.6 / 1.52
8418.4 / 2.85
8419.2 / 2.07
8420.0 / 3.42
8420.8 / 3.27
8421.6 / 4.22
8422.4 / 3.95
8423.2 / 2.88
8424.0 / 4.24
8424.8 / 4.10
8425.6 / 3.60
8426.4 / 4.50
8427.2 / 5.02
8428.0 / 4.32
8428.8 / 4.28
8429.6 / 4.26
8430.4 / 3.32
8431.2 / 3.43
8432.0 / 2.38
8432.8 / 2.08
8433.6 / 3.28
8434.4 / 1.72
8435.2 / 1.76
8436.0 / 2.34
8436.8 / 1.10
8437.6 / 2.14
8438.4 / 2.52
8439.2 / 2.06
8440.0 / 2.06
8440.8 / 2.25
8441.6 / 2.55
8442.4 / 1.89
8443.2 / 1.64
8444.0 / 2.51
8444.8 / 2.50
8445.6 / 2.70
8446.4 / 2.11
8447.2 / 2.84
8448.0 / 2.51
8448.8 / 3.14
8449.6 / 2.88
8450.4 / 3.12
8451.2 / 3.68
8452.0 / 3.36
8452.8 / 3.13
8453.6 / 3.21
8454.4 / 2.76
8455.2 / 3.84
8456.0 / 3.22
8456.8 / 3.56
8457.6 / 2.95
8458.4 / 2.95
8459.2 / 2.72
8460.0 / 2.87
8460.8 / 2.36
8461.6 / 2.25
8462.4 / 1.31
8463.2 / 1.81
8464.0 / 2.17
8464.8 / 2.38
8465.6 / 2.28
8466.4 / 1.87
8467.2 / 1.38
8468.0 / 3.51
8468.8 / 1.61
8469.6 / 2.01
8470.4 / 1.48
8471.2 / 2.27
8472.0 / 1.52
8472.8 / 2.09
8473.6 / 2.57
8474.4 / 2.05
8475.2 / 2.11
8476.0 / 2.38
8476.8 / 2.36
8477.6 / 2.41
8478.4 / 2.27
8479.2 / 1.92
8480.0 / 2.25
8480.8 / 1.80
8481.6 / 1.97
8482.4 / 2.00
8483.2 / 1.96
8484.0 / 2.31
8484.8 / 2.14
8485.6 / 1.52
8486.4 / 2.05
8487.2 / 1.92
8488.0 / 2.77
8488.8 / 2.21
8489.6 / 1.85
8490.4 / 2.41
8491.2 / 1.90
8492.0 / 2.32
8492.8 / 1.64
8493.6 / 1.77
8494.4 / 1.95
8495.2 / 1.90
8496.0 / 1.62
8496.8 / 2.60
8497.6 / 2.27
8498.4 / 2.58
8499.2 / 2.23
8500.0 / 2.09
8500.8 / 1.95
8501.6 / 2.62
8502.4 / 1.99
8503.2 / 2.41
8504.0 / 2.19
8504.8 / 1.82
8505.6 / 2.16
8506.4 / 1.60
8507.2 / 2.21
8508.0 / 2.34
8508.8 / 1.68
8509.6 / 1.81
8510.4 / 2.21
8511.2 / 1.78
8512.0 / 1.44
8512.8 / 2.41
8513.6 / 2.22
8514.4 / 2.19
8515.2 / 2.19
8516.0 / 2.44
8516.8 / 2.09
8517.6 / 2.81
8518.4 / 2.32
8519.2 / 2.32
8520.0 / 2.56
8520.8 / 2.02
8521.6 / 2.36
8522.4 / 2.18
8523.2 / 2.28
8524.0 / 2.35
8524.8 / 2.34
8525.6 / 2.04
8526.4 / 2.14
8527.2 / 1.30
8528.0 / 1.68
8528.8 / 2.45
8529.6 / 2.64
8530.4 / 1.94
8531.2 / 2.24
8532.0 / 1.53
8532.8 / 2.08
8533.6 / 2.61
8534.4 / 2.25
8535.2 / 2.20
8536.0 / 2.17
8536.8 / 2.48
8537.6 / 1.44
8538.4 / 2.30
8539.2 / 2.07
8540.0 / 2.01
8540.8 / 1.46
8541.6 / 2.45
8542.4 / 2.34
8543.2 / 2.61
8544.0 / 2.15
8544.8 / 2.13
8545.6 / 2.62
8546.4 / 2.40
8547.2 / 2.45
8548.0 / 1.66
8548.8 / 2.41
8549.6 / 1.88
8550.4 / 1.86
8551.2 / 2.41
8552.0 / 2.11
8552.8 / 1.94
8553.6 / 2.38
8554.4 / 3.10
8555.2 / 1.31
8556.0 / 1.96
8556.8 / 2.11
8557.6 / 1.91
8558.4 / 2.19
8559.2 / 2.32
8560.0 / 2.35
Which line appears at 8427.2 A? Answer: H-alpha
